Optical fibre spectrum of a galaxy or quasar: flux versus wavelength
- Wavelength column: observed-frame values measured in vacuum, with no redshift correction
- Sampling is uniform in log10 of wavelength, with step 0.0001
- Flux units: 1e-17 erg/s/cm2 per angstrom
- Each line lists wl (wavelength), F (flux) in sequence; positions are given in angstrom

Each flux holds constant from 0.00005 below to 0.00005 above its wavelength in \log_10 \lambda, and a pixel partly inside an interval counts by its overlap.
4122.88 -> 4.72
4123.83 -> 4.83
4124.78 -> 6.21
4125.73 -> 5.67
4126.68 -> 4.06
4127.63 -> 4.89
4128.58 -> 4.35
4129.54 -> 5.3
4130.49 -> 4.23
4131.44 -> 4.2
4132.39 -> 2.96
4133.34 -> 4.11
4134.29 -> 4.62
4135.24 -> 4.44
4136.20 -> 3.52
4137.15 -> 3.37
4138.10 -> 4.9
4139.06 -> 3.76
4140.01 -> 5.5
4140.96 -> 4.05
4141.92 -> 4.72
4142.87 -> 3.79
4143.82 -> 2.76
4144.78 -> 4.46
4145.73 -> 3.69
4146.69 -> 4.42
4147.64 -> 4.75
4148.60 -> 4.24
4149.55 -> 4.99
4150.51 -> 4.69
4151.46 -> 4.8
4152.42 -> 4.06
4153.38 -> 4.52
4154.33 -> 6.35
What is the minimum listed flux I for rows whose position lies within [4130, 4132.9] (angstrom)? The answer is 2.96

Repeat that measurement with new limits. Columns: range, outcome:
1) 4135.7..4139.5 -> 3.37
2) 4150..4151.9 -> 4.69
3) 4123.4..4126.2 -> 4.83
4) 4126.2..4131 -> 4.06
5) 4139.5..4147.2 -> 2.76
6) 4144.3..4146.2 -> 3.69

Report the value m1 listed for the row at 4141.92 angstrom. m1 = 4.72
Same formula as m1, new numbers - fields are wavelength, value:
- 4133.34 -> 4.11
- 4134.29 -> 4.62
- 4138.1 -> 4.9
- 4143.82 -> 2.76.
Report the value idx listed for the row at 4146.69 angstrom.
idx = 4.42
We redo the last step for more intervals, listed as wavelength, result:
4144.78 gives 4.46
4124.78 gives 6.21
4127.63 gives 4.89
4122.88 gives 4.72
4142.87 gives 3.79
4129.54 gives 5.3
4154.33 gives 6.35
